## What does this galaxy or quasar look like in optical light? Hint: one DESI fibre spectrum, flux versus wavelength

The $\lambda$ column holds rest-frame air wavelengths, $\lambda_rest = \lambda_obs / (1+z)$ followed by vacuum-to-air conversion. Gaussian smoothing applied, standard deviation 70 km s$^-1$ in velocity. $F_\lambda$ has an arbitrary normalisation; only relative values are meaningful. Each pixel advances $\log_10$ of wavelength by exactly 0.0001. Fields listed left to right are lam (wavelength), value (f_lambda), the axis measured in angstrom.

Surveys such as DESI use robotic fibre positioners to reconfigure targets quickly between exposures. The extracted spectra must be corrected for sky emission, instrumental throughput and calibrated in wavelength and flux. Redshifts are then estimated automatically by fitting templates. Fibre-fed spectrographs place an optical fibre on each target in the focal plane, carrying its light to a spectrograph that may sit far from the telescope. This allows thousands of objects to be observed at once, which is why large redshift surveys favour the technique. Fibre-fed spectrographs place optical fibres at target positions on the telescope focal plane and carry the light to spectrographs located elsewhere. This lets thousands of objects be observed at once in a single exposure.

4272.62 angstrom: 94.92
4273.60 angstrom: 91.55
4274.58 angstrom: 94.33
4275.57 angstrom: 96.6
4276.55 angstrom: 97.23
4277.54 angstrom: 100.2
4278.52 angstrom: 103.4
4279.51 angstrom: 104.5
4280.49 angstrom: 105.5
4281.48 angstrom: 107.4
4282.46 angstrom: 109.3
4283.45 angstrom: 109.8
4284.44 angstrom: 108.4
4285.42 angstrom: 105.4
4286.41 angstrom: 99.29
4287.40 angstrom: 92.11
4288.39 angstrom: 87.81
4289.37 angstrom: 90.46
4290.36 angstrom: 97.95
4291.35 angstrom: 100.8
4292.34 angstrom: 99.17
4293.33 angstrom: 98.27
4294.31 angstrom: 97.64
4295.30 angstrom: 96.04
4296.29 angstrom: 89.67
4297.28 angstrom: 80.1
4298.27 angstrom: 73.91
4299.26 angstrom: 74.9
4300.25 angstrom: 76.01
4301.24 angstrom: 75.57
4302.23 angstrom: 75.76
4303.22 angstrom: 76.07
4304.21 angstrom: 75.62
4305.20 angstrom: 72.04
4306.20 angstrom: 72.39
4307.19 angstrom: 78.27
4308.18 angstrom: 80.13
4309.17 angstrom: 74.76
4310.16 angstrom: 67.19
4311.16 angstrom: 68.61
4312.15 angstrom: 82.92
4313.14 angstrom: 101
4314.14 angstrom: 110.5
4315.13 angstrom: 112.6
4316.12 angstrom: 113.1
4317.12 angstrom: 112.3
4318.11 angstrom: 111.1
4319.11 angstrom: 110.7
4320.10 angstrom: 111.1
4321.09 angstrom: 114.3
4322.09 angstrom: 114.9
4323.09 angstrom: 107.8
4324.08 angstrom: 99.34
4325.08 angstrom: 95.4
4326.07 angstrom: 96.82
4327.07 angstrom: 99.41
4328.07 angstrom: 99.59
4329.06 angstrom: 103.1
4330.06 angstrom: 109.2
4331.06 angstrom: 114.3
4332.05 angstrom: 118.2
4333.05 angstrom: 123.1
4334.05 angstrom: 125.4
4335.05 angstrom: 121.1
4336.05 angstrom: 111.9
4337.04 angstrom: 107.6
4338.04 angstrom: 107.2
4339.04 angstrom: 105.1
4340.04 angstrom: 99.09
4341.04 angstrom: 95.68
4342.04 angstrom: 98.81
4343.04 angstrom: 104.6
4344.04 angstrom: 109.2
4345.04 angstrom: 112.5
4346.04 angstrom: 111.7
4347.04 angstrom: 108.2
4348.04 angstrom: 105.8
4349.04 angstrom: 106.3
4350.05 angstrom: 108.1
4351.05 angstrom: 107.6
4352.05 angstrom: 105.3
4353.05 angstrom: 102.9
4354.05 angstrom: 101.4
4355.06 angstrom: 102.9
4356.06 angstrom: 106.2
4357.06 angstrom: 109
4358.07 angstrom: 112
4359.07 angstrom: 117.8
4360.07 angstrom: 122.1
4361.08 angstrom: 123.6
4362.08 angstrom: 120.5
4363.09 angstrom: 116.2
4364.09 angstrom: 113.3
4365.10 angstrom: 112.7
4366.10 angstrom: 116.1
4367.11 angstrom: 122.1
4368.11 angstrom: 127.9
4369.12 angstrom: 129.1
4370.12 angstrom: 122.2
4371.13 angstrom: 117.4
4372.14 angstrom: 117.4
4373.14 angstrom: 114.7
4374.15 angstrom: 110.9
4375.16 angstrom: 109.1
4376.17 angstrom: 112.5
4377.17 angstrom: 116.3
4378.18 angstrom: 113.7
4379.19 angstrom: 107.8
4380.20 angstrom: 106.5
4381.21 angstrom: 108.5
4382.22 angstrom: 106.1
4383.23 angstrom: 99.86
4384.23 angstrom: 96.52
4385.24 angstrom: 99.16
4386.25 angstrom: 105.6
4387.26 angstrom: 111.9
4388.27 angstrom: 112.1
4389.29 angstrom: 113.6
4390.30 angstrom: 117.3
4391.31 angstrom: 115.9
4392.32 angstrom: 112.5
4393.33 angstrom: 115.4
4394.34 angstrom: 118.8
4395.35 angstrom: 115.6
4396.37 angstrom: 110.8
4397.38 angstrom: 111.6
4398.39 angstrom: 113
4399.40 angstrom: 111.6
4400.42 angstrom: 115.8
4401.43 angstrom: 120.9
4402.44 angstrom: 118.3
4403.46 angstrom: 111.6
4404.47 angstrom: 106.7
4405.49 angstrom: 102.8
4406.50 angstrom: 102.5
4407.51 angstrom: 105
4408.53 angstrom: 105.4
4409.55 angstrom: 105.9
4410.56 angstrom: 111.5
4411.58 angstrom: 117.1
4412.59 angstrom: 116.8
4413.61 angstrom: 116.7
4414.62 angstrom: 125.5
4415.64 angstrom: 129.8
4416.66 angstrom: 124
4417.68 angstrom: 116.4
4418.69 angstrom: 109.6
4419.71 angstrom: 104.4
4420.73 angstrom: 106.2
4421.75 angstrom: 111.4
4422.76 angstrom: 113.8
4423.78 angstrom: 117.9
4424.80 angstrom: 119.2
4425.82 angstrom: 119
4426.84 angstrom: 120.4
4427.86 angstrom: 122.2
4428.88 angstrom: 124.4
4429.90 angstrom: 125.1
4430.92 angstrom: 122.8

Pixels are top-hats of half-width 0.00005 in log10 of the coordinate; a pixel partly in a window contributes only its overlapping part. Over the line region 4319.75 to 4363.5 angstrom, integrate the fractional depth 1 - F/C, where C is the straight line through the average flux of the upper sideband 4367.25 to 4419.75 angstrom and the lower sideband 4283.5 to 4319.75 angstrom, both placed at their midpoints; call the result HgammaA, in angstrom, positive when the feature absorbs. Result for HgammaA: -3.83 angstrom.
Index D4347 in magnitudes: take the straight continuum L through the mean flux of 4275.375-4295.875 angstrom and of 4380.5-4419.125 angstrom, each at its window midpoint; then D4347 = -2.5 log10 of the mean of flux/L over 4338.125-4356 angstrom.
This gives 0.02 mag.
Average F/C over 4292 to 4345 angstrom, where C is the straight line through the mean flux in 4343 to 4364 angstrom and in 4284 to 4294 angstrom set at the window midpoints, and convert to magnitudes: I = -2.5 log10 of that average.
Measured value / 0.07 mag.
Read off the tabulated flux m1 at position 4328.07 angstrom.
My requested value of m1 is 99.59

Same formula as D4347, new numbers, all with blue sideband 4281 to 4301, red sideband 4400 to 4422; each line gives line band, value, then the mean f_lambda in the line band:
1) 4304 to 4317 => 0.13 mag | 86.3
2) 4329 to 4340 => -0.12 mag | 113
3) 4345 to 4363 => -0.06 mag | 110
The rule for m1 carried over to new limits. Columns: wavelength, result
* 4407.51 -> 105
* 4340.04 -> 99.09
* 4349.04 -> 106.3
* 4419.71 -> 104.4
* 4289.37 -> 90.46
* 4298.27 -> 73.91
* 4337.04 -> 107.6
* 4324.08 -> 99.34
